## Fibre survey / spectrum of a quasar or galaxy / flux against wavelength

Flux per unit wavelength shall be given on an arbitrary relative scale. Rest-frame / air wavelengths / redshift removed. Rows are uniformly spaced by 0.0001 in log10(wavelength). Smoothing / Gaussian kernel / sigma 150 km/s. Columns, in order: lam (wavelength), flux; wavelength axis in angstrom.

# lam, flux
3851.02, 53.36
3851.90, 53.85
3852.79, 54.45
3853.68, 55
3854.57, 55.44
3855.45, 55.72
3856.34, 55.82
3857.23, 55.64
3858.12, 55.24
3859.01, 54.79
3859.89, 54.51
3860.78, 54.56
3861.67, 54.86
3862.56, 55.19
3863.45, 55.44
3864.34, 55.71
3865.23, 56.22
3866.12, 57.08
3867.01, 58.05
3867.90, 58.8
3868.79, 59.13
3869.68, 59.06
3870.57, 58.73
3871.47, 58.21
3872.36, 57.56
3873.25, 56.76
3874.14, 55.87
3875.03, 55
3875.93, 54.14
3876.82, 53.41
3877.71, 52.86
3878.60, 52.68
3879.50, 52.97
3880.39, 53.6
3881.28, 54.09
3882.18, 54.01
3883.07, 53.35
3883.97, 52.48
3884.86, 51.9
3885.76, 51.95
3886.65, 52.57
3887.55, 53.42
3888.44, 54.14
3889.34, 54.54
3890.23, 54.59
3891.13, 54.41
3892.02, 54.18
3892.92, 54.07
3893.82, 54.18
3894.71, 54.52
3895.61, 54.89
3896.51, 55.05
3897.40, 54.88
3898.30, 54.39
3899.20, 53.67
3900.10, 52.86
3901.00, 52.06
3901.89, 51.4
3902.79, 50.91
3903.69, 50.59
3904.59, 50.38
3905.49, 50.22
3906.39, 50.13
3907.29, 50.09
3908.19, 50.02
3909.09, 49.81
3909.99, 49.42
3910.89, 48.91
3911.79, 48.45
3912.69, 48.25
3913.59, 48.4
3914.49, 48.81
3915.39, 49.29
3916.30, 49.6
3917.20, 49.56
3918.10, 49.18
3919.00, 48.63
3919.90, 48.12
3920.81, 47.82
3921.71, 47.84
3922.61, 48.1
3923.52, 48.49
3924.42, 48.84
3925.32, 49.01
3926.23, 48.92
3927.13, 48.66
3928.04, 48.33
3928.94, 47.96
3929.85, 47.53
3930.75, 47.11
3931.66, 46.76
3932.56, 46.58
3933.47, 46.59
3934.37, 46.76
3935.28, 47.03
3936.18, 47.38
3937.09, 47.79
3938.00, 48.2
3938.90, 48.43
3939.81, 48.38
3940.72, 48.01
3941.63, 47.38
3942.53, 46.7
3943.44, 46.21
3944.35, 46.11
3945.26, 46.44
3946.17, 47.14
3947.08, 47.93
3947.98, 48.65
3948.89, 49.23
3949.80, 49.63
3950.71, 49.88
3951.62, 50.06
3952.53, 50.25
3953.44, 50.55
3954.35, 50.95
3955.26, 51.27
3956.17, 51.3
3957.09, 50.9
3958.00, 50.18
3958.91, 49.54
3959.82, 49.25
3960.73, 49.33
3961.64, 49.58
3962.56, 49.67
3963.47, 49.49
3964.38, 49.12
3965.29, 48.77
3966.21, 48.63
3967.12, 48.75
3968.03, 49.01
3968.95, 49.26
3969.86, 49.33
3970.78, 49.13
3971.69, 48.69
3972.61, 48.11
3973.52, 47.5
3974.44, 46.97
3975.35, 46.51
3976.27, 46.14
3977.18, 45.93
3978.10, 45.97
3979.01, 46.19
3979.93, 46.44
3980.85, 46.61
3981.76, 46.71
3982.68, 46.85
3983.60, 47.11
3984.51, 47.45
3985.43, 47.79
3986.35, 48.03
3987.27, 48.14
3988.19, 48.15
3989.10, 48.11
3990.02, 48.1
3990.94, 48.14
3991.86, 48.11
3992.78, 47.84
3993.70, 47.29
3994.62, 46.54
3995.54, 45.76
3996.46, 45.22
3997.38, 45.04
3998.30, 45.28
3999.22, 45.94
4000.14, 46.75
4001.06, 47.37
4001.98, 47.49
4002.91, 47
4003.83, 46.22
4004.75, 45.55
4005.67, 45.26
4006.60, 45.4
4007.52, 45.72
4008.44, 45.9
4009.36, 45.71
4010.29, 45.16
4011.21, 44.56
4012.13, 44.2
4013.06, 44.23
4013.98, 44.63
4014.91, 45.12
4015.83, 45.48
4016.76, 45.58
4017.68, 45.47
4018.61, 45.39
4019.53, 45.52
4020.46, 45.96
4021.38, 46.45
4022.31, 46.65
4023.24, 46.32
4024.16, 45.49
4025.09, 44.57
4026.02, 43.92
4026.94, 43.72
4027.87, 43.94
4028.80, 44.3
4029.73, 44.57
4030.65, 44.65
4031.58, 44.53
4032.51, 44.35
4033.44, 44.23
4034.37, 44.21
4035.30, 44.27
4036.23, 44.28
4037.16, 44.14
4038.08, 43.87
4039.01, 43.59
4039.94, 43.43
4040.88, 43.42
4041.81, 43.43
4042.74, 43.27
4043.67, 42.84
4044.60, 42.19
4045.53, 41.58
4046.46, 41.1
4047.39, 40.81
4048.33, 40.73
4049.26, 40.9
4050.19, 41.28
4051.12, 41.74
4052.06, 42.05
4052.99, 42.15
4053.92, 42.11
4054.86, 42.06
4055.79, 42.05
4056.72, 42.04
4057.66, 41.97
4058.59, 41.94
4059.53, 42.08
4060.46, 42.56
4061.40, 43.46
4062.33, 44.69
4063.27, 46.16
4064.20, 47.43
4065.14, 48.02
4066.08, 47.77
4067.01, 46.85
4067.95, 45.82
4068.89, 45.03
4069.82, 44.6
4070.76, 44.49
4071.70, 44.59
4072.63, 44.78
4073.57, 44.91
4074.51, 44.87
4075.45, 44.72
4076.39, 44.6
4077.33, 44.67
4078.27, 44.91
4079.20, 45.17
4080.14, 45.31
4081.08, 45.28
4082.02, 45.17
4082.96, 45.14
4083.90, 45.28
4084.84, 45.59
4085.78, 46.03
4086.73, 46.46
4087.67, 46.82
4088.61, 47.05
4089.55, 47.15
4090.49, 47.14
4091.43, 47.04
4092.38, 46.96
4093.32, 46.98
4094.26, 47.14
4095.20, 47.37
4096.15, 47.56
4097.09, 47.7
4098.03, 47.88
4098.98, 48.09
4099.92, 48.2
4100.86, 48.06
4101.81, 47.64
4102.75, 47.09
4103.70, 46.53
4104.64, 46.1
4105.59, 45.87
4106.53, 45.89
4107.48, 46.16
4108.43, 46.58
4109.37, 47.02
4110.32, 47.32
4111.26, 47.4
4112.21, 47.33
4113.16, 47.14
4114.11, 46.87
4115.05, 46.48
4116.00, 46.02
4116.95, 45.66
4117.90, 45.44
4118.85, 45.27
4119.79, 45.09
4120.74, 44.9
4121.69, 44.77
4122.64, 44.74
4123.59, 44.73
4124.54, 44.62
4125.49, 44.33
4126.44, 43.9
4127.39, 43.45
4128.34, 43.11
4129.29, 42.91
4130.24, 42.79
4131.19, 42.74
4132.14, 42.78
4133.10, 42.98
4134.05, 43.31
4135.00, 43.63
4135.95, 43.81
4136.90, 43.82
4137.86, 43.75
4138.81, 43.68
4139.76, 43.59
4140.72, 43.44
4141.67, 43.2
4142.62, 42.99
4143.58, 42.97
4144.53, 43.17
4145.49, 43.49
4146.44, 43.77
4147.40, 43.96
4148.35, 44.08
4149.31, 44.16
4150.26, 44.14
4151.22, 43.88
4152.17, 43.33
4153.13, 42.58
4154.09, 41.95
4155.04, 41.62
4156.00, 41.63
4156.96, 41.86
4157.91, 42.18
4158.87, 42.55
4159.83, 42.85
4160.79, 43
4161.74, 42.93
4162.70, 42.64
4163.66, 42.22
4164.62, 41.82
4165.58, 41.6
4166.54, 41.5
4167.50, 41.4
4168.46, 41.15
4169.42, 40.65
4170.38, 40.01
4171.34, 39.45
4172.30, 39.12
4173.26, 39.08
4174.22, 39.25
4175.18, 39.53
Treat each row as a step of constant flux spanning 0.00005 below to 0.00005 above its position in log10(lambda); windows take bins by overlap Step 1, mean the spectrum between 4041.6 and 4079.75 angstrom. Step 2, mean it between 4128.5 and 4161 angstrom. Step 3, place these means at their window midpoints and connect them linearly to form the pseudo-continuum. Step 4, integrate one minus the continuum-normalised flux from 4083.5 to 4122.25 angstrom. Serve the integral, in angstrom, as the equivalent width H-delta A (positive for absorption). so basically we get -2.9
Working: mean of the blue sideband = 43.6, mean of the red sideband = 43.1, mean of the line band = 46.7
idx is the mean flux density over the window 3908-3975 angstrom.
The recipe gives 48.6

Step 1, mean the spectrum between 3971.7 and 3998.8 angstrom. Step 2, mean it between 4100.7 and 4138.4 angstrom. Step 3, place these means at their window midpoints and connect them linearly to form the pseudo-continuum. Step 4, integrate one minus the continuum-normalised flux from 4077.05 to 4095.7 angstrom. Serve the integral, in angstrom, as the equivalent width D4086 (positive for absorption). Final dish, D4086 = -0.2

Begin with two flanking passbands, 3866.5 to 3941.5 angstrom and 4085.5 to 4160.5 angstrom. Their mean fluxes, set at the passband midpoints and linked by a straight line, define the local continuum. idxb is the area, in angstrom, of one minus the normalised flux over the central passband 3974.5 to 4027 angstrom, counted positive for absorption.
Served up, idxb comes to 2.6 angstrom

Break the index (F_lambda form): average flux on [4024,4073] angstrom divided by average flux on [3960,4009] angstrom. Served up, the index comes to 0.92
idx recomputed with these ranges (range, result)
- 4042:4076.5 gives 43.5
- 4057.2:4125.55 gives 45.9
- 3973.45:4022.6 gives 46.3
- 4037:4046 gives 43.2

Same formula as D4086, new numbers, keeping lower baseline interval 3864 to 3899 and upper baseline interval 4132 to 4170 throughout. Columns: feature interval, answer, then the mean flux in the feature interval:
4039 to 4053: 1.60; 42.1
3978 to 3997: 1.14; 47.2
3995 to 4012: 1.25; 45.8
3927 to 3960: 2.37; 48.4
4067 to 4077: 0.31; 44.9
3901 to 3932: 2.52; 49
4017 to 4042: 1.89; 44.6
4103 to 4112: -0.36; 46.6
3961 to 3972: 0.43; 49.1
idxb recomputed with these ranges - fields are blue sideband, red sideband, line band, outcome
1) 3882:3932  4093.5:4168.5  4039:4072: 2.31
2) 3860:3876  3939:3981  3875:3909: 0.99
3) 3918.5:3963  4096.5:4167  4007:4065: 3.20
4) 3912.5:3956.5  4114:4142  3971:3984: 0.15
